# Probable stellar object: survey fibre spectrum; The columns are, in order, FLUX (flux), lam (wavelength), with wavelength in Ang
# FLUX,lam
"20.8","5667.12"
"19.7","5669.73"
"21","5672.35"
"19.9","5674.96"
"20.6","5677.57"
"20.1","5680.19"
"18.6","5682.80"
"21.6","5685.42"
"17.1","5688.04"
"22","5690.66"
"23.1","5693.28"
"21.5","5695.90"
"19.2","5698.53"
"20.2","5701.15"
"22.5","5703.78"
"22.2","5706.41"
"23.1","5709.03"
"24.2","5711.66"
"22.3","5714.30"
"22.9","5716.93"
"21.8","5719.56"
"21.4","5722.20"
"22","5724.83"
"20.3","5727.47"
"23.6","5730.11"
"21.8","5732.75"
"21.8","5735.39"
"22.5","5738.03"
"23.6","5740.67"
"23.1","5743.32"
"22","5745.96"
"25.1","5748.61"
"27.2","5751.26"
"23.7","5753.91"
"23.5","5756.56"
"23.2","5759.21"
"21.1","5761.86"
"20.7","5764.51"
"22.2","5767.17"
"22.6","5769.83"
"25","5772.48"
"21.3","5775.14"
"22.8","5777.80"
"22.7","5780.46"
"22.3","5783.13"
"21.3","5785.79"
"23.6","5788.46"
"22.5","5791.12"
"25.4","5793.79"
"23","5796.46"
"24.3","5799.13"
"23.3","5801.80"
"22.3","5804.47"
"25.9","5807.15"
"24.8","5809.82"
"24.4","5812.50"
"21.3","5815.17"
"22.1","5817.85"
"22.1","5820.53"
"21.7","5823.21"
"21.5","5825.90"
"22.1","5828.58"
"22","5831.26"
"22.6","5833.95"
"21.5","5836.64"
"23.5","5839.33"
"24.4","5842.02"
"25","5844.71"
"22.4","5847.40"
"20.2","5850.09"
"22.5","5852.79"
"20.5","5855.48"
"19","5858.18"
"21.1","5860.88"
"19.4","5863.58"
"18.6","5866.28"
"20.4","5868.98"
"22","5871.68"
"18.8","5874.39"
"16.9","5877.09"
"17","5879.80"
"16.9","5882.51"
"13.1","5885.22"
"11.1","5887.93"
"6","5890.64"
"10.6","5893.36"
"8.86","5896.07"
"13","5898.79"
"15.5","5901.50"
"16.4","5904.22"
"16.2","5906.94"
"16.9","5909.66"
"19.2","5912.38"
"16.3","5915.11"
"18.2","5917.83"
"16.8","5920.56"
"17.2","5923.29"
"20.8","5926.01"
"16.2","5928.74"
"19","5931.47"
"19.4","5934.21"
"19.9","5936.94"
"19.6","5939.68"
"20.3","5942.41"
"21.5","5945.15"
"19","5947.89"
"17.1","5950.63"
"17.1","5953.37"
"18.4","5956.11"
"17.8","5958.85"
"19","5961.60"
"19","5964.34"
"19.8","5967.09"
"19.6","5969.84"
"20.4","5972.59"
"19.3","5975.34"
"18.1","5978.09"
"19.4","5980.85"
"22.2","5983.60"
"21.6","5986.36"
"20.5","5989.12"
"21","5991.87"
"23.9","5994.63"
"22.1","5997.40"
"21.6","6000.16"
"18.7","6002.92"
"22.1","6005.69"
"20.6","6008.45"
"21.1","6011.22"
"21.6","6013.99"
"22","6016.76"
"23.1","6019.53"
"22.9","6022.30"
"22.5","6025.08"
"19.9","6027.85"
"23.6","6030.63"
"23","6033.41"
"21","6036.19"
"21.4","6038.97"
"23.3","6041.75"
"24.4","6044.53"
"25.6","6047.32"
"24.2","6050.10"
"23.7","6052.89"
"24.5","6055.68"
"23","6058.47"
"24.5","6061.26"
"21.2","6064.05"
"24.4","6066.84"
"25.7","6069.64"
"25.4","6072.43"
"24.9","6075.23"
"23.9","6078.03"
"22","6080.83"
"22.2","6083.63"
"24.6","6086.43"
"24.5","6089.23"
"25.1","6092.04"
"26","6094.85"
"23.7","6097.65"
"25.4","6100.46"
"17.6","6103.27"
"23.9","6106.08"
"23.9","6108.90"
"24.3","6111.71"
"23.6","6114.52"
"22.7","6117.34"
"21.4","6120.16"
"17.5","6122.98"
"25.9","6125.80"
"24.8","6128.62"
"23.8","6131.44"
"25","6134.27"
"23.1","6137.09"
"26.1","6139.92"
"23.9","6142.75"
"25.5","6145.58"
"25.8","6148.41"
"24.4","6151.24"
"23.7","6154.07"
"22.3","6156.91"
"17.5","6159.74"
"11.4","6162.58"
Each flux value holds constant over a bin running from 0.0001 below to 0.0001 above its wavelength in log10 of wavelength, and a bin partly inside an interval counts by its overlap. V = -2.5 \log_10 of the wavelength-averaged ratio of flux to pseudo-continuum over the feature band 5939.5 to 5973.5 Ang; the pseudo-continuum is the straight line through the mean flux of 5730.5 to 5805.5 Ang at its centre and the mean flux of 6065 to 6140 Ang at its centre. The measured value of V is 0.22 mag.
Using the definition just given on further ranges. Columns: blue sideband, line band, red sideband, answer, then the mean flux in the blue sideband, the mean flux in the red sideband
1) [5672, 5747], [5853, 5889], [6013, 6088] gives 0.22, 21.6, 23.3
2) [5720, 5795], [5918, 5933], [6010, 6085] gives 0.26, 22.8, 23.2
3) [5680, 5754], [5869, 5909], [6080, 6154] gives 0.48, 22.1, 23.7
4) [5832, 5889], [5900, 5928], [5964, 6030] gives 0.18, 19.9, 21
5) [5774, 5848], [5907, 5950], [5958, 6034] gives 0.17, 22.9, 20.9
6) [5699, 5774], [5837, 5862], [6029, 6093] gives 0.05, 22.7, 23.7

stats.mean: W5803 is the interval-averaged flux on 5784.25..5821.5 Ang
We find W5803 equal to 23.3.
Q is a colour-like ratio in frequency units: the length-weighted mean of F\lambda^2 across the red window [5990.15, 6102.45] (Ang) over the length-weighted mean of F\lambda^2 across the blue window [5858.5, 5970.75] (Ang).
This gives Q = 1.39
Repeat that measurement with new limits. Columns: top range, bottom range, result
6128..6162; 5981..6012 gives 1.16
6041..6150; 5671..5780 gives 1.23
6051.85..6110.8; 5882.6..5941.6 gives 1.59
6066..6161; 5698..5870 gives 1.18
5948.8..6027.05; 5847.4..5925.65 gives 1.25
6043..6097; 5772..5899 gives 1.28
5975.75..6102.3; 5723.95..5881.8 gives 1.11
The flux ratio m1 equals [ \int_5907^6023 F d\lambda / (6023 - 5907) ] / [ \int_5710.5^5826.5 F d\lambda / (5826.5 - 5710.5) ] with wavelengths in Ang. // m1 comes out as 0.86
